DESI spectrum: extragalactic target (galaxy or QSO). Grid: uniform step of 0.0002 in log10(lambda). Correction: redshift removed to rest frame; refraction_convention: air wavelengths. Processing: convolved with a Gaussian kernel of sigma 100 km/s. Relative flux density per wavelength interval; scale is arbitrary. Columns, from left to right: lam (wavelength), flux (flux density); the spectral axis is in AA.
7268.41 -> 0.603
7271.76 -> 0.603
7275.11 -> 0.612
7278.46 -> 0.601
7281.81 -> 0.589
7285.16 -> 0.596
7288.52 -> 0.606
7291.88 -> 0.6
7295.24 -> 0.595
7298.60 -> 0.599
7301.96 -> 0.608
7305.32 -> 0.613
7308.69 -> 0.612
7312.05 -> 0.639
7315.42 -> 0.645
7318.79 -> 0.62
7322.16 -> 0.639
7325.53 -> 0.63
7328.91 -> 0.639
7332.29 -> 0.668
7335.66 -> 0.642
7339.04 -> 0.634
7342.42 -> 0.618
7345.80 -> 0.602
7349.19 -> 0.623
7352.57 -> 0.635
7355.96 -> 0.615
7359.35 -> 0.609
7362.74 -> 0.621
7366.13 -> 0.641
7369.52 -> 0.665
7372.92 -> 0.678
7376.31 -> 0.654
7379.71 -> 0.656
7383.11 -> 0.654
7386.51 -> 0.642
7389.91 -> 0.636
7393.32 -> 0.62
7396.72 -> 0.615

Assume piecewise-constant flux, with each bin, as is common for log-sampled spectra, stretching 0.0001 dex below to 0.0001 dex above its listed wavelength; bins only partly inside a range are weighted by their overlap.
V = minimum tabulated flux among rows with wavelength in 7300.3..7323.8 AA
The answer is 0.608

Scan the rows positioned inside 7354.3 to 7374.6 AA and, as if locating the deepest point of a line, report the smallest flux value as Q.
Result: 0.609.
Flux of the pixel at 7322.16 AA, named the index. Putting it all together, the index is 0.639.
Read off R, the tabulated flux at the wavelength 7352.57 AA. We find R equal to 0.635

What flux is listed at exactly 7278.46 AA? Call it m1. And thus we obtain 0.601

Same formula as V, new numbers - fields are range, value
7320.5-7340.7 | 0.63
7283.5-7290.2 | 0.596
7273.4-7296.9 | 0.589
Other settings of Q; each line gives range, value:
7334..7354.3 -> 0.602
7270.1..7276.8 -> 0.603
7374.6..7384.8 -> 0.654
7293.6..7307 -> 0.595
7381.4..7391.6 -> 0.636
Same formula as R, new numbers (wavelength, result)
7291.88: 0.6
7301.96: 0.608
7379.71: 0.656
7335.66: 0.642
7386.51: 0.642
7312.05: 0.639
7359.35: 0.609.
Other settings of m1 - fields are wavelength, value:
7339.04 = 0.634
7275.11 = 0.612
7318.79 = 0.62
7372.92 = 0.678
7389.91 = 0.636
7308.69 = 0.612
